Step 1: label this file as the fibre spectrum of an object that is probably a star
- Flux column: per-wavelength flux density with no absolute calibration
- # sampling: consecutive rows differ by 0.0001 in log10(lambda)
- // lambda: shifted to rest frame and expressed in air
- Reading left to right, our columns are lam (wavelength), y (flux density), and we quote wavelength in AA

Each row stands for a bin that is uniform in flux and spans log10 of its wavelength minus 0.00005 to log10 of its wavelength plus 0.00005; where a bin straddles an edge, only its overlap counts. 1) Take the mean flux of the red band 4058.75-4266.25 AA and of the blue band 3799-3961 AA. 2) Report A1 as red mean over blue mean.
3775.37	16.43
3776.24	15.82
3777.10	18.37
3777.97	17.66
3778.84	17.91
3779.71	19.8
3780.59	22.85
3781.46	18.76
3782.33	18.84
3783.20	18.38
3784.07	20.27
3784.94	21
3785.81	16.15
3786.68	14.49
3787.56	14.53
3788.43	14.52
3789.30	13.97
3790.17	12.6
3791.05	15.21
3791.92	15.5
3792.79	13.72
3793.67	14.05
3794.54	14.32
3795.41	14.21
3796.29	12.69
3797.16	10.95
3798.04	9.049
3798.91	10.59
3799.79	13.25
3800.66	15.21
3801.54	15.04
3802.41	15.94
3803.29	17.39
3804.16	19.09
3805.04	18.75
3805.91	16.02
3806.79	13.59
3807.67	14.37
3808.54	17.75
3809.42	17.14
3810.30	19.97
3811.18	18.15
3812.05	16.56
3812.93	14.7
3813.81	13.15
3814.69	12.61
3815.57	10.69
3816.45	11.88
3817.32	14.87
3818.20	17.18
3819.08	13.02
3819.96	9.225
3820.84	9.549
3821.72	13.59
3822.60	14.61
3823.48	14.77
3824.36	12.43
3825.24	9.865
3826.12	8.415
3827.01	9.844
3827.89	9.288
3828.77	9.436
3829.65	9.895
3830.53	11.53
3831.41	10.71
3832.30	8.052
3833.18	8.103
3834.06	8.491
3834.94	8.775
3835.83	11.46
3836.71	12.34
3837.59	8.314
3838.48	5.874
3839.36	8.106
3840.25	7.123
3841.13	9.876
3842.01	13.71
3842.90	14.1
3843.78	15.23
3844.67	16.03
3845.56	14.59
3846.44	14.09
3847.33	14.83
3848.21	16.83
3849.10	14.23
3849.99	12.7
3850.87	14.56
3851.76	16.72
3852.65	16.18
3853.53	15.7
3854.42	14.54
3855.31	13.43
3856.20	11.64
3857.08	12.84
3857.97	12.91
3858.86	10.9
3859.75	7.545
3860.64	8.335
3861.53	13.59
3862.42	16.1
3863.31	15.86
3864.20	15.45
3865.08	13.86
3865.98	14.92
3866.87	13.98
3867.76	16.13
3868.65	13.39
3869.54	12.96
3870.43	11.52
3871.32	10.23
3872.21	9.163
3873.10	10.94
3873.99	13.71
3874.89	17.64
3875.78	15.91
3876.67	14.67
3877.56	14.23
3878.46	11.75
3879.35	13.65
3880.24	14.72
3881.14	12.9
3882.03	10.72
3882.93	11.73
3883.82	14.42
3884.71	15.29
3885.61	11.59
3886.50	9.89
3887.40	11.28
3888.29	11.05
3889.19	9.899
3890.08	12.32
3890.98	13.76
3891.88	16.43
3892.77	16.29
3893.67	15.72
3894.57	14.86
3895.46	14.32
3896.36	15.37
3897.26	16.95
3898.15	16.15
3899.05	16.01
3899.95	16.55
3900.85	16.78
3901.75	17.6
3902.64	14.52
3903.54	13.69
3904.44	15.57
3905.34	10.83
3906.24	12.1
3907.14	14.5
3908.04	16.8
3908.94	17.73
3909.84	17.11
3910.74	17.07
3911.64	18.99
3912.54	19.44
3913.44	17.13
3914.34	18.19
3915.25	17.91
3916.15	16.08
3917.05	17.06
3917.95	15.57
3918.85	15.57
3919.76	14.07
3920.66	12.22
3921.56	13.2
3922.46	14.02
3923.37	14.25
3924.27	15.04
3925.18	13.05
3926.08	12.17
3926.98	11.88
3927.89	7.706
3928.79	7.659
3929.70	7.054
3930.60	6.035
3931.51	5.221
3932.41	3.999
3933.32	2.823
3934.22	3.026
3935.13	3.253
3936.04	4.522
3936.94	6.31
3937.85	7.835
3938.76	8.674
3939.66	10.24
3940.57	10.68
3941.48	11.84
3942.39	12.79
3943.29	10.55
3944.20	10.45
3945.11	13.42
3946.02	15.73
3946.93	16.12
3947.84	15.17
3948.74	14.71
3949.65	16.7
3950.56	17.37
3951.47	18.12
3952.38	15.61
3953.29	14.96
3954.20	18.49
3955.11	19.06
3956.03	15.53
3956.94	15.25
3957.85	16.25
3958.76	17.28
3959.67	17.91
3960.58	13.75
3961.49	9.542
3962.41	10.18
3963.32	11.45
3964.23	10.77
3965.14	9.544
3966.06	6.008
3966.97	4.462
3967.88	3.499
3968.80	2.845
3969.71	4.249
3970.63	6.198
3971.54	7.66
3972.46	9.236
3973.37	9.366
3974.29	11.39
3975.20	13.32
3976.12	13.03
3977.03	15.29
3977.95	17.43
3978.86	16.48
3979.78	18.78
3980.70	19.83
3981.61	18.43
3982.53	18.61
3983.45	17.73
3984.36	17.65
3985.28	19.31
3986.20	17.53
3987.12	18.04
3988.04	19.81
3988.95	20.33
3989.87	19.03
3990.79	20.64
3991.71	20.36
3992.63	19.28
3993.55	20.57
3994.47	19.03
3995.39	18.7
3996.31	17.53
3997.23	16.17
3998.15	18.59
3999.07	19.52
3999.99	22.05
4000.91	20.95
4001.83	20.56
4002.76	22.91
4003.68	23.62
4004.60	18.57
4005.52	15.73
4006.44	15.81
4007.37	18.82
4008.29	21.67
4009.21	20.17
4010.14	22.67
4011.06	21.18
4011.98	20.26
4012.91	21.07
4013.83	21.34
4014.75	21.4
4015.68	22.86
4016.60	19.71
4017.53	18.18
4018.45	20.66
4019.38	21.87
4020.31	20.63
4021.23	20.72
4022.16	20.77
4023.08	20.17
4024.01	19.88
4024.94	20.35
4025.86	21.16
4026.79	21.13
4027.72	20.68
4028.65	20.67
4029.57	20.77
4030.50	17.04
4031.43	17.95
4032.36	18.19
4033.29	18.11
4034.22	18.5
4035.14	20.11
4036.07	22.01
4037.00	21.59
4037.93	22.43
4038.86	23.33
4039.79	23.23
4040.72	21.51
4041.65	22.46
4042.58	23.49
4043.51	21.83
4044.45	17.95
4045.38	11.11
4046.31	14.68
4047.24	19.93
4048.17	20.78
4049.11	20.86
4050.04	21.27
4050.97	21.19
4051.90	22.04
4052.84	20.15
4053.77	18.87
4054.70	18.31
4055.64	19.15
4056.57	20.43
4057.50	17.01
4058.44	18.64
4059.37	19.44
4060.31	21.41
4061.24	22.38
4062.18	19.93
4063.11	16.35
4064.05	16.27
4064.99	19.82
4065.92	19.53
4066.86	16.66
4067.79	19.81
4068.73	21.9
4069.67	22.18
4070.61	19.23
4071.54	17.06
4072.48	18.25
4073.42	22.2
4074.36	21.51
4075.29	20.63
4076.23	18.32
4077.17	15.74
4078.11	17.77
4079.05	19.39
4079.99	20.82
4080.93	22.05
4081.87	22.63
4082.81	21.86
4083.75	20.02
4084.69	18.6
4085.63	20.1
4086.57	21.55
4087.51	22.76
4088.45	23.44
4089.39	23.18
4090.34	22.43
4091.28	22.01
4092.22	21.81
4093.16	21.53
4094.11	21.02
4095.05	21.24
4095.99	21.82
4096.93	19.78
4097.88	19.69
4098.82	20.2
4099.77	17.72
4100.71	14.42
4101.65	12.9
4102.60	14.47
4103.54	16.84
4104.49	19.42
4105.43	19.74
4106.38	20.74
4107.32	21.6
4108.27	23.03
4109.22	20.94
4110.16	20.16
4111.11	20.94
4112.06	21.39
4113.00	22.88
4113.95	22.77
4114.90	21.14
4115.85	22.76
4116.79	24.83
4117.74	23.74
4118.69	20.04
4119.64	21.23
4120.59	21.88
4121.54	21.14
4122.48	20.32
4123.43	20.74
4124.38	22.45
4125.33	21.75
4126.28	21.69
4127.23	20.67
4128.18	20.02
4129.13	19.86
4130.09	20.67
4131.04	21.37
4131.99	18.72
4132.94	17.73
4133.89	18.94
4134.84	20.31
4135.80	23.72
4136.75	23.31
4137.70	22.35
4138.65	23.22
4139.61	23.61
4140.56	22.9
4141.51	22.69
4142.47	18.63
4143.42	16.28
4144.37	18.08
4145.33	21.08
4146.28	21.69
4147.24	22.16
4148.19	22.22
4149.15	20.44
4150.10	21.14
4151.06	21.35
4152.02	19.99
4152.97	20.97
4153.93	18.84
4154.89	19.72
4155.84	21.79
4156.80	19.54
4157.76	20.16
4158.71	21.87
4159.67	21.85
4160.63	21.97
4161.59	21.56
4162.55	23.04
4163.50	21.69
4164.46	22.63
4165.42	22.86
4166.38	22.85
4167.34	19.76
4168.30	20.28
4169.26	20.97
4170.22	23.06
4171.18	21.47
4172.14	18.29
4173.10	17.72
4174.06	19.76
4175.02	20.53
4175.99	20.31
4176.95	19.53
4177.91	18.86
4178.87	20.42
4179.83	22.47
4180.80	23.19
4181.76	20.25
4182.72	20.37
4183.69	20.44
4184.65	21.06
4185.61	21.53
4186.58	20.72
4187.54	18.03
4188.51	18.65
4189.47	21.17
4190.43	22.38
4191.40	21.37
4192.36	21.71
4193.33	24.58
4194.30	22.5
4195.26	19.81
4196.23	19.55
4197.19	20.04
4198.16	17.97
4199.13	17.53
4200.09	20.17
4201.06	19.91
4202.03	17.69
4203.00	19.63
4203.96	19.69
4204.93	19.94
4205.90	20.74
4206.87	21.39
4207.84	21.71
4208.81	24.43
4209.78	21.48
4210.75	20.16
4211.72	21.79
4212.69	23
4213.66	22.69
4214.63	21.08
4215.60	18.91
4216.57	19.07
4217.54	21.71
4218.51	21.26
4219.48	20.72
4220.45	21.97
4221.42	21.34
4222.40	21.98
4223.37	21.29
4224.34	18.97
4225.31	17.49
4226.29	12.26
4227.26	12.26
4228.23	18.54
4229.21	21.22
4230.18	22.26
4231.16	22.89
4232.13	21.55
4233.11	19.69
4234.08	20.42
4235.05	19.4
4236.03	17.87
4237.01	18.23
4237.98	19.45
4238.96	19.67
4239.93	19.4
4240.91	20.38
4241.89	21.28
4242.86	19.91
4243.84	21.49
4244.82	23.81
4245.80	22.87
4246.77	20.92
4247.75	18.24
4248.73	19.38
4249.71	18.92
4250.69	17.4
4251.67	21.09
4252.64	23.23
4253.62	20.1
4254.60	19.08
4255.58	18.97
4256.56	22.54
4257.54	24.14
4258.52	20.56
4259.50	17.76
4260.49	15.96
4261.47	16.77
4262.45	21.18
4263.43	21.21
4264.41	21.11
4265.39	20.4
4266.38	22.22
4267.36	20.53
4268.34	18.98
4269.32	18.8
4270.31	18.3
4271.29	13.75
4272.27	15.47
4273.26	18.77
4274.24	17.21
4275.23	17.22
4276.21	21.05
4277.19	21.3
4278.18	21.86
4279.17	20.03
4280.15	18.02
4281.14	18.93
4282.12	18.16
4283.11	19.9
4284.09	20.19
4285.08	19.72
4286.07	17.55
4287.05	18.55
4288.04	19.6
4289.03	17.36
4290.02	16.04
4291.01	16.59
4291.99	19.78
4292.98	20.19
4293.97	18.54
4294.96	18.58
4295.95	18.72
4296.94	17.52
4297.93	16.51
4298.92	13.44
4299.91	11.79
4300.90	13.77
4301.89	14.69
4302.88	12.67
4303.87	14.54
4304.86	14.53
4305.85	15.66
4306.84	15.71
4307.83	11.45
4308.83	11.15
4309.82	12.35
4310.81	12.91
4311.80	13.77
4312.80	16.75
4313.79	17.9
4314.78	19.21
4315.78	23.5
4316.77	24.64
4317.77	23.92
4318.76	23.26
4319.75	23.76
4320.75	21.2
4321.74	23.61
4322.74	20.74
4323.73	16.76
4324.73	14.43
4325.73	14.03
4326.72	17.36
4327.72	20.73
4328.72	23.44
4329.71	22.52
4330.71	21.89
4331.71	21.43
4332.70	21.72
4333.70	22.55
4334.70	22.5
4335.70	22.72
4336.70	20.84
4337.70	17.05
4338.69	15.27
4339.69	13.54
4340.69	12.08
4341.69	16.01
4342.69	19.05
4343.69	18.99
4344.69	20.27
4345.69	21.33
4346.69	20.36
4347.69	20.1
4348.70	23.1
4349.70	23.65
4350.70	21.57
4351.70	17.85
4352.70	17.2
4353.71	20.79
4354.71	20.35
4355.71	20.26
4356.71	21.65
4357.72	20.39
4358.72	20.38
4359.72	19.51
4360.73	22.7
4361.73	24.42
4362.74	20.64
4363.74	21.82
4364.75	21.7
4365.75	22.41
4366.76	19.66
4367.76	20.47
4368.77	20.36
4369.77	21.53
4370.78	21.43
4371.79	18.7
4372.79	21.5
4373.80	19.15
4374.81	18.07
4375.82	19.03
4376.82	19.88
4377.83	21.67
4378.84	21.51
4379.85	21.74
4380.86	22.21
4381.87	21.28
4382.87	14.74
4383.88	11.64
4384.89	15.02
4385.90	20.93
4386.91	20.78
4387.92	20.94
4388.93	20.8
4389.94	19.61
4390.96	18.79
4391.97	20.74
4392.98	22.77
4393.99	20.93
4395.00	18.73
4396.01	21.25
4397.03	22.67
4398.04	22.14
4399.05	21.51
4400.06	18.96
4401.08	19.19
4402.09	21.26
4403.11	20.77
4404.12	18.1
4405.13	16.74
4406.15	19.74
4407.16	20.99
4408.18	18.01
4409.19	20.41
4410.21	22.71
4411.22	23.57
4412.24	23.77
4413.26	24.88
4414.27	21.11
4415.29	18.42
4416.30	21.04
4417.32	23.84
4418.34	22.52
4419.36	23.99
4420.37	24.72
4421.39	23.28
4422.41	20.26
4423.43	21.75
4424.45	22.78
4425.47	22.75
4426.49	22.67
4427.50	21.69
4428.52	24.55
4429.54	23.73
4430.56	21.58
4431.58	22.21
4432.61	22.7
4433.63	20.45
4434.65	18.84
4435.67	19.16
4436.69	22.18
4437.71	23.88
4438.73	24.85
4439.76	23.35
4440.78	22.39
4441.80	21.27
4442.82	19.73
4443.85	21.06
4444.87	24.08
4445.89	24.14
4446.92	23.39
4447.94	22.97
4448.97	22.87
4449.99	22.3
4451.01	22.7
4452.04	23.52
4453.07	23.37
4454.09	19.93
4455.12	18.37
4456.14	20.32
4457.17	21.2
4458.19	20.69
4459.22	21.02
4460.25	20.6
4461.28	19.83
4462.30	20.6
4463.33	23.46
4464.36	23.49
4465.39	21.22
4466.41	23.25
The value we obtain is 1.54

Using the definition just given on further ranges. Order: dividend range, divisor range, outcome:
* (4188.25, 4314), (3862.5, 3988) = 1.44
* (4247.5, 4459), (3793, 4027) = 1.39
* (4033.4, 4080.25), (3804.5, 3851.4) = 1.56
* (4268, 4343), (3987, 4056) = 0.90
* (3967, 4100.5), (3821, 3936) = 1.48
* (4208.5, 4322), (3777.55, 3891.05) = 1.41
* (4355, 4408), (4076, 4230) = 0.98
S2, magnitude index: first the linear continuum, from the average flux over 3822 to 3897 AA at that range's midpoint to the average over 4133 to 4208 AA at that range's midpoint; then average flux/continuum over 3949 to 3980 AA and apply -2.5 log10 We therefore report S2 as 0.222 mag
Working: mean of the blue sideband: 12.7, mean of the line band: 12.5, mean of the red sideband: 20.8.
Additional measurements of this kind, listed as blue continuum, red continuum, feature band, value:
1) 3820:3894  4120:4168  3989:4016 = -0.187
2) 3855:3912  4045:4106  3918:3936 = 0.493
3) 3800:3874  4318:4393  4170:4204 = -0.146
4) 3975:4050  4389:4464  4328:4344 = 0.089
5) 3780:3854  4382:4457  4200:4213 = -0.121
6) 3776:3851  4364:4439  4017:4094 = -0.199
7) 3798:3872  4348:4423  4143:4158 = -0.169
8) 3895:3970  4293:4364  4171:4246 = -0.199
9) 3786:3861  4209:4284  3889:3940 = 0.117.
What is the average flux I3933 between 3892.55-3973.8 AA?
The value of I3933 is 12.6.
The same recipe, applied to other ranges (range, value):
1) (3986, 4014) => 19.8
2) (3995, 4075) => 20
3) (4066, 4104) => 19.9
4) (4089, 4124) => 20.6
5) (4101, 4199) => 20.8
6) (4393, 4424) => 21.3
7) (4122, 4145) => 20.8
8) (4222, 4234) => 19.2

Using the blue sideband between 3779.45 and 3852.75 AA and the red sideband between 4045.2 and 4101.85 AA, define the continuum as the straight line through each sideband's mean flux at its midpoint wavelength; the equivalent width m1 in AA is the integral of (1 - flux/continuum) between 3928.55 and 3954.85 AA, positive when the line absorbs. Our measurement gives 9.4 AA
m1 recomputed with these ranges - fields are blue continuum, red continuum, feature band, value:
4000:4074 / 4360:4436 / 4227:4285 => 2.4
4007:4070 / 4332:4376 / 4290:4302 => 2.0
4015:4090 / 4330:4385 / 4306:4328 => 2.1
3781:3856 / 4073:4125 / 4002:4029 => -2.9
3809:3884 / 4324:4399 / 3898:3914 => -2.9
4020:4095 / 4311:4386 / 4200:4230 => -0.2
